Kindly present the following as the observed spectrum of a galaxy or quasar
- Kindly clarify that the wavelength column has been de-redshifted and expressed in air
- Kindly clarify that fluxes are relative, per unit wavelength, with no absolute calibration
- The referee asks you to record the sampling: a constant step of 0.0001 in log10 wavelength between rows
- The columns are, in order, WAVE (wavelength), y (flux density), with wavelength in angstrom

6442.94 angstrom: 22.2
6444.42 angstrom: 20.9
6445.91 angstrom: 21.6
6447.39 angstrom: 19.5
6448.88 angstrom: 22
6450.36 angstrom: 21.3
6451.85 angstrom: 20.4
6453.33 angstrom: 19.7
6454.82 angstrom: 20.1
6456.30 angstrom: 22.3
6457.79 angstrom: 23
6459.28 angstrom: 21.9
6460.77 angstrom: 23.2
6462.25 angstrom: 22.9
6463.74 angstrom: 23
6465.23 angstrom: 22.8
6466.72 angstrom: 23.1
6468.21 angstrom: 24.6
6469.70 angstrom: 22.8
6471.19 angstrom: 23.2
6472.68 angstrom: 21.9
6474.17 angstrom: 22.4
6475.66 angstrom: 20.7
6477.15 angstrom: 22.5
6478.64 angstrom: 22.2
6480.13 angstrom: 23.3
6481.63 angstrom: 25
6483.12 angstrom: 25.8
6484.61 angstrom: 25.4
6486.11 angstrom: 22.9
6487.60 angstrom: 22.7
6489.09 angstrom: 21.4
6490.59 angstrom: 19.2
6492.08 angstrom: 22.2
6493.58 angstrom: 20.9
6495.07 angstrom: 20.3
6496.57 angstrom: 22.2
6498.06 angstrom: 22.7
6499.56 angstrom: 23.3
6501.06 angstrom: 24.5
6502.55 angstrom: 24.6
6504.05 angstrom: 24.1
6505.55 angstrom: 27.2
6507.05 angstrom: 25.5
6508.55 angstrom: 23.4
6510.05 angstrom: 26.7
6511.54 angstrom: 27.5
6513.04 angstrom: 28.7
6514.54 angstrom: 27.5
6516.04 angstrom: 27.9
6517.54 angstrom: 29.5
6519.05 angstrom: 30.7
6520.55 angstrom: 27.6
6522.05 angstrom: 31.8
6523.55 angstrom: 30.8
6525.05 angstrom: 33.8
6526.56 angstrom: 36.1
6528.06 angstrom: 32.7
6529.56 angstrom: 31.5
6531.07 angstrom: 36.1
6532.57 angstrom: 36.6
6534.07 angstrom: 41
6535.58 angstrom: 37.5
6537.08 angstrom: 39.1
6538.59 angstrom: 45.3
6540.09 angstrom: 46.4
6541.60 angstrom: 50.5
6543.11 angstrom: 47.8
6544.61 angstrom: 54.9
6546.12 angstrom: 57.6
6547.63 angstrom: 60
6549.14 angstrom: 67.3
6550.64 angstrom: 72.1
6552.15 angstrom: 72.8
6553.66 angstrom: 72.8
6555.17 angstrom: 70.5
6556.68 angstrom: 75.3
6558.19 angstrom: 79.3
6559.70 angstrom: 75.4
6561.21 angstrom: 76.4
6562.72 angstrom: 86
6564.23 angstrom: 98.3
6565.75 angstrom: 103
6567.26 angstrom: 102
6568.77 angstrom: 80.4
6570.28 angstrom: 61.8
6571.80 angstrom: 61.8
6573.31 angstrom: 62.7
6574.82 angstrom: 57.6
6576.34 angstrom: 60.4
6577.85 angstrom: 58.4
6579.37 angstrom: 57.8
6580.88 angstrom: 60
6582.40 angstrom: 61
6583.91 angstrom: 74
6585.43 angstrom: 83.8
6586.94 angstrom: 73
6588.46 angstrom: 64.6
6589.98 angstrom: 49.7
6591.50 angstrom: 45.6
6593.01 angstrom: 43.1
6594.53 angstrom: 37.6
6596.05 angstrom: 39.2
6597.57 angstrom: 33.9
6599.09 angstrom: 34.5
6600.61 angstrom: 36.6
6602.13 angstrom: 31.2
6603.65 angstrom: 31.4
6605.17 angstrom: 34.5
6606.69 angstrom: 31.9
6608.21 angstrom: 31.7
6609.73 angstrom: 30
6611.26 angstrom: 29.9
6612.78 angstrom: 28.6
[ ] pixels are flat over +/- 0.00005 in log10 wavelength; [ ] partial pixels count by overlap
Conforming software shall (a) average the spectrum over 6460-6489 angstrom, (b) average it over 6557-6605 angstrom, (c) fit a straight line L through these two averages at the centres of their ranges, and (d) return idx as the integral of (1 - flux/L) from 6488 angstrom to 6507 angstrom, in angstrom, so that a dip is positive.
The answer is 5.2 angstrom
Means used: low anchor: 23.1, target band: 22.8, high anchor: 61.7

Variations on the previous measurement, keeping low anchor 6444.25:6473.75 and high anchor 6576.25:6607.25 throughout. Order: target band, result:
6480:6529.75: 8.6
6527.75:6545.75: -1.8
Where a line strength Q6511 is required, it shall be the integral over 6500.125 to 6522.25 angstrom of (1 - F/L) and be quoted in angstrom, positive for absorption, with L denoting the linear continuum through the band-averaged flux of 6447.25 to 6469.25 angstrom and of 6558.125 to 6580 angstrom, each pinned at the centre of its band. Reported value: 9.5 angstrom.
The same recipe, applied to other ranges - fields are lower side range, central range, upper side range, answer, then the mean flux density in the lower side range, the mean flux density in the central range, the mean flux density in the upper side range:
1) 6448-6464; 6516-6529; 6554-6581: 5.29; 21.7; 31.4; 74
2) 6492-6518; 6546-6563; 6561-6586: -3.54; 25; 72.3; 73.1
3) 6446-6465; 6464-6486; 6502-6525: 0.42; 21.6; 23.2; 27.8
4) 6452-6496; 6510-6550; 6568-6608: -1.38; 22.4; 39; 52.3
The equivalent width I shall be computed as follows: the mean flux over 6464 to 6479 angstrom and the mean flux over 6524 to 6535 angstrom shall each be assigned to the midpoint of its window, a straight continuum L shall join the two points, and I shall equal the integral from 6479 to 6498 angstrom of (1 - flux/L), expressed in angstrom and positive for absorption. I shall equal 2.6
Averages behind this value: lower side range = 22.6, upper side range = 35.3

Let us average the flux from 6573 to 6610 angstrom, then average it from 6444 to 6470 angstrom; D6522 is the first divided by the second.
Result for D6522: 2.23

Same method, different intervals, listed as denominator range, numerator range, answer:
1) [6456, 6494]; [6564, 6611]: 2.42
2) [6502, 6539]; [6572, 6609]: 1.60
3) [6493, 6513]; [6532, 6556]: 2.26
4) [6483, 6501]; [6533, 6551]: 2.28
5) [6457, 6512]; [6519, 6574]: 2.49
